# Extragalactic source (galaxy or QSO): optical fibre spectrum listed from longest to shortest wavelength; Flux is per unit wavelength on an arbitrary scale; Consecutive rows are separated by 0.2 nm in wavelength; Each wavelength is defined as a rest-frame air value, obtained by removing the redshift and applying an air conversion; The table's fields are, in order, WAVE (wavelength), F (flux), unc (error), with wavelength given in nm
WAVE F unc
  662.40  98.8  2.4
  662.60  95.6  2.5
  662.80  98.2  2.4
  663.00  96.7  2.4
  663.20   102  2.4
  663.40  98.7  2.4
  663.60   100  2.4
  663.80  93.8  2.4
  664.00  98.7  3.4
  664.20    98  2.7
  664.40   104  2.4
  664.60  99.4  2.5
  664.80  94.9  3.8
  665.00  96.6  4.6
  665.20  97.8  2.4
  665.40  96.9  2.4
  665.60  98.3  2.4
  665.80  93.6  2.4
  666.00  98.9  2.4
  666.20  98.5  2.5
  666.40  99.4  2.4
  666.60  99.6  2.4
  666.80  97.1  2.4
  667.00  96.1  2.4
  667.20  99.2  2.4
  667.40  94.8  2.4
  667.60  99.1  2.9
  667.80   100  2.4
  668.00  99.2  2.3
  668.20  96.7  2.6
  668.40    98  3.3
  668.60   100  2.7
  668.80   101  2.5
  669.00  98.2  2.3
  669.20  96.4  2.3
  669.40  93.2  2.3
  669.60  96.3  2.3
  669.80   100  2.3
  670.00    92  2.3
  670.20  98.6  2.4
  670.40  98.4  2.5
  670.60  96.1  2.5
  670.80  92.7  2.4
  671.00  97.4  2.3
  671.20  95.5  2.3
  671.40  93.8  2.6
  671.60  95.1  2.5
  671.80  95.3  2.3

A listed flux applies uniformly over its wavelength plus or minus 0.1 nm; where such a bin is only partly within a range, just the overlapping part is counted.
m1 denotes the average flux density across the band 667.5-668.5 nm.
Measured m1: 98.6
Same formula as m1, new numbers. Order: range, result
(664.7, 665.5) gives 96.5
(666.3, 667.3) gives 98.3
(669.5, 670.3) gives 96.7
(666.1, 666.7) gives 99.2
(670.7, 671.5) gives 94.8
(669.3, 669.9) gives 96.5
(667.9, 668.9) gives 99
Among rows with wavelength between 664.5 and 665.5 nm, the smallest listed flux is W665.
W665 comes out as 94.9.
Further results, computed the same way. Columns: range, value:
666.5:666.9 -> 97.1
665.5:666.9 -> 93.6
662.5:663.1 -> 95.6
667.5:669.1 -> 96.7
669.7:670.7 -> 92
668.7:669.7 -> 93.2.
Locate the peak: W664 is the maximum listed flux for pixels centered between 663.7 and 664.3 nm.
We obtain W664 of 98.7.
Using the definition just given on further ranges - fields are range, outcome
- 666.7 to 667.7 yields 99.2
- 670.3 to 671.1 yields 98.4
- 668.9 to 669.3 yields 98.2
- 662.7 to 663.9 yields 102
